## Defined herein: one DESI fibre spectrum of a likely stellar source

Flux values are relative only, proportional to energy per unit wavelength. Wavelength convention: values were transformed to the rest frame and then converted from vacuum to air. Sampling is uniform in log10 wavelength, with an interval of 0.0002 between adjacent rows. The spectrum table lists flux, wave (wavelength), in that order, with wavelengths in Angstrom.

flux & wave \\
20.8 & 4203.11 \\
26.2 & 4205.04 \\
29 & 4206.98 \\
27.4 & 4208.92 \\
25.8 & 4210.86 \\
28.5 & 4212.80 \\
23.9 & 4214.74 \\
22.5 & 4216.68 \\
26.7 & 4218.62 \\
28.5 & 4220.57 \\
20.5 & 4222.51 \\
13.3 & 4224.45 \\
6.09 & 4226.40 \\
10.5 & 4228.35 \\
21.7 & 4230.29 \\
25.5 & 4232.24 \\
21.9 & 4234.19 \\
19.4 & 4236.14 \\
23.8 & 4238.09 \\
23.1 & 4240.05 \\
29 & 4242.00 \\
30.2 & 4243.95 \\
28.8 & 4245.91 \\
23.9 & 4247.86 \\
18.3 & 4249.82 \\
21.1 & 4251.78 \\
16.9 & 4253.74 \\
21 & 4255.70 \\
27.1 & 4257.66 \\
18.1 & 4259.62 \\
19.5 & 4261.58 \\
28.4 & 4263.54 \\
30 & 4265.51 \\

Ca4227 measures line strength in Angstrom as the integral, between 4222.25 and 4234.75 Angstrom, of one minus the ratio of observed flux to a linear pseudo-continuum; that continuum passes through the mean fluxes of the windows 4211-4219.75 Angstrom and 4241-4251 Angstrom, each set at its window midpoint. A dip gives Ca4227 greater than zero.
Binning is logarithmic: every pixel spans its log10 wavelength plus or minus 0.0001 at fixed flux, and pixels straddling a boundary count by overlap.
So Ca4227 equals 4.37 Angstrom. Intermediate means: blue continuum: 25.5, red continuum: 25.9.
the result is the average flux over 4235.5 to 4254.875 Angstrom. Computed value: 23.5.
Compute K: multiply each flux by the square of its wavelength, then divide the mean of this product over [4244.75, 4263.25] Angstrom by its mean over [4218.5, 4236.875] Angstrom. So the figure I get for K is 1.17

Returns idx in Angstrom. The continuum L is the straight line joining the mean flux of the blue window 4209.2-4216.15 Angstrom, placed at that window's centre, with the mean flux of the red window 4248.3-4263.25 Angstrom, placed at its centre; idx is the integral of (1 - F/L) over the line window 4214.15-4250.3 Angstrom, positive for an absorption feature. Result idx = 2.2 Angstrom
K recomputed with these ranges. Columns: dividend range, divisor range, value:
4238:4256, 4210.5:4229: 1.16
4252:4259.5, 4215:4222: 0.85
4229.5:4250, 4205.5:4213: 0.90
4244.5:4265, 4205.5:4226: 0.96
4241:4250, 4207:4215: 1.01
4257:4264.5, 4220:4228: 1.47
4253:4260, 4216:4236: 1.09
